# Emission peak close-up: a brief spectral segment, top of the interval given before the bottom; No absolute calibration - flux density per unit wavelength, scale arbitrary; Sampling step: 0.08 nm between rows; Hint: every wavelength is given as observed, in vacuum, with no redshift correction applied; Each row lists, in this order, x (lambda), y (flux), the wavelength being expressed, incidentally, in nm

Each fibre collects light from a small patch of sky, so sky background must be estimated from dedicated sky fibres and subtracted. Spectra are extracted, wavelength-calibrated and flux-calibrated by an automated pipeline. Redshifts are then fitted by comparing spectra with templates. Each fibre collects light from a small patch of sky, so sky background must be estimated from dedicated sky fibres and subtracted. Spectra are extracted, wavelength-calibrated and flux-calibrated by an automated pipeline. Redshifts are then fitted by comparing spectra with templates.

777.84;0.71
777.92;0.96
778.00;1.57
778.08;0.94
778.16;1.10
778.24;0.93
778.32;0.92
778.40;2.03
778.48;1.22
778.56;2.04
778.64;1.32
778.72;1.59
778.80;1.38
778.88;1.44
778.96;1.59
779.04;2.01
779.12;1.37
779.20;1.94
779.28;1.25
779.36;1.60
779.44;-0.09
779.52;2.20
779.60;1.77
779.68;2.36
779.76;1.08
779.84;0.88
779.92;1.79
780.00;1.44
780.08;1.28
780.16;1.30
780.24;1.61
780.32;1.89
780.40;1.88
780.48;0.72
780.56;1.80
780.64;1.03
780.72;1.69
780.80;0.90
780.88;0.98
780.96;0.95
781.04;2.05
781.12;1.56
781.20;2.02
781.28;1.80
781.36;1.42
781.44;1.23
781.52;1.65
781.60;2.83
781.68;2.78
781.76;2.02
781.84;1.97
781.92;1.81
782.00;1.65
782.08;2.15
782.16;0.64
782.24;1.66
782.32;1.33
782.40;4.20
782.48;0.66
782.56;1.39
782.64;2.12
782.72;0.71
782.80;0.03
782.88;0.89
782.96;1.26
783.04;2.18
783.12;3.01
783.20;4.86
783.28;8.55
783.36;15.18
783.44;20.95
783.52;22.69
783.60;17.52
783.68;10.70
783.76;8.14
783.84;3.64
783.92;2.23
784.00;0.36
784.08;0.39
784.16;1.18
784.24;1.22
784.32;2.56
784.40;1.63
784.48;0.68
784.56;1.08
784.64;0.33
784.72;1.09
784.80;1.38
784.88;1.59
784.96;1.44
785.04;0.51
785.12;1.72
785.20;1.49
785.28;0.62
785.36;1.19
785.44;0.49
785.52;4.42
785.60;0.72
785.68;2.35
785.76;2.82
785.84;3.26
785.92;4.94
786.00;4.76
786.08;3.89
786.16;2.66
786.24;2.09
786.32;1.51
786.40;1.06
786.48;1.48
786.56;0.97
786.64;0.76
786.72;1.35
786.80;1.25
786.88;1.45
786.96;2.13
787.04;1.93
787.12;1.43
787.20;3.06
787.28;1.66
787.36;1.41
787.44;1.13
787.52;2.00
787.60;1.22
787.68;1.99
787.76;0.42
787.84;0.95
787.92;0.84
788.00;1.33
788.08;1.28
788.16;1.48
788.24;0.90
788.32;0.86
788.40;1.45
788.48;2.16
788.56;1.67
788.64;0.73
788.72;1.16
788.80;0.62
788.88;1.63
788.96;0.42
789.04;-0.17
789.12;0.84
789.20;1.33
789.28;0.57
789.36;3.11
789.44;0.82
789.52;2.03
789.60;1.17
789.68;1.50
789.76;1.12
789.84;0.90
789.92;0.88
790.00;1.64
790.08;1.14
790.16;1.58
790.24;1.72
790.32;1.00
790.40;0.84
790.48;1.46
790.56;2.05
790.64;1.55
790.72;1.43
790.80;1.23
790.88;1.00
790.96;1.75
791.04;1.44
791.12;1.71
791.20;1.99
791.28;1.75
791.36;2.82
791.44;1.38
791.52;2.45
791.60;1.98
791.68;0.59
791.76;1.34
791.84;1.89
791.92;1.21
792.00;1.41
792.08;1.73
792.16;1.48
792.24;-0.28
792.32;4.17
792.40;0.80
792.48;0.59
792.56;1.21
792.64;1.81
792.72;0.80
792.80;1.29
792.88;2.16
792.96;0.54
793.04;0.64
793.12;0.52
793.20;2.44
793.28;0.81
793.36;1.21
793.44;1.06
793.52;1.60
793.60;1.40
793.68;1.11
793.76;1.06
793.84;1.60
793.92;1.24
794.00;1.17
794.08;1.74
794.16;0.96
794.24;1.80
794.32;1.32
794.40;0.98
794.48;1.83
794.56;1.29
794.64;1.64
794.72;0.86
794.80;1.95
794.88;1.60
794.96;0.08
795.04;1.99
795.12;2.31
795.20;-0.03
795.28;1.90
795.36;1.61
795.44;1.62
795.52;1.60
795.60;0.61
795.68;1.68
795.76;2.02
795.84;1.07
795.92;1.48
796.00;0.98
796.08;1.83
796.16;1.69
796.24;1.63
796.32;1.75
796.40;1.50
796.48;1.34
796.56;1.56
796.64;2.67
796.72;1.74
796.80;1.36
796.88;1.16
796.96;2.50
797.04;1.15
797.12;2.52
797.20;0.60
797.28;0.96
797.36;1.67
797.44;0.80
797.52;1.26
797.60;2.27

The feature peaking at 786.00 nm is [N II]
